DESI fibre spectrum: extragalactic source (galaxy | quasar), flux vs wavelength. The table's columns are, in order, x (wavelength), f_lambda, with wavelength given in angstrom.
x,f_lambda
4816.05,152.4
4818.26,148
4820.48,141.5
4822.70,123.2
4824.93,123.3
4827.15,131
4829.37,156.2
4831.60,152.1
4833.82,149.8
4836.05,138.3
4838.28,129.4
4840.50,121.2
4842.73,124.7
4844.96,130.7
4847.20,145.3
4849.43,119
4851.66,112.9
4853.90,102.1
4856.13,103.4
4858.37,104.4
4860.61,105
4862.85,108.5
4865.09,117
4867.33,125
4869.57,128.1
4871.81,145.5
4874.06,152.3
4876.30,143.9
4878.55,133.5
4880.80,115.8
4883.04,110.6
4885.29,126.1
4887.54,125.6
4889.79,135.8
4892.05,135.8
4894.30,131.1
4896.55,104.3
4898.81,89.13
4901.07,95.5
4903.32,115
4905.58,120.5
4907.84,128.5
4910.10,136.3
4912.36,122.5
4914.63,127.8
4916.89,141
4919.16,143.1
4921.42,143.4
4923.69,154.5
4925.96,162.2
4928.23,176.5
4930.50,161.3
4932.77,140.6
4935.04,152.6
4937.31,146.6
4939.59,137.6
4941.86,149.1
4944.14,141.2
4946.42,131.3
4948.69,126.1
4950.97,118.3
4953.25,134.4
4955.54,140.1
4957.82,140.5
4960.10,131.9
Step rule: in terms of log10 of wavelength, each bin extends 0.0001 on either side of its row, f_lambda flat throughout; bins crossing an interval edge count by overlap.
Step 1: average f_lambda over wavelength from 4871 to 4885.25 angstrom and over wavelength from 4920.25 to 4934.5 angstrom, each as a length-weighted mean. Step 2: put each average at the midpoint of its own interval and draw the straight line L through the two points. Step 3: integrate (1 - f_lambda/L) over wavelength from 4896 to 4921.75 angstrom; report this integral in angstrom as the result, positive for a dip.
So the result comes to 4.5 angstrom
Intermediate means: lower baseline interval 133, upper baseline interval 156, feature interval 122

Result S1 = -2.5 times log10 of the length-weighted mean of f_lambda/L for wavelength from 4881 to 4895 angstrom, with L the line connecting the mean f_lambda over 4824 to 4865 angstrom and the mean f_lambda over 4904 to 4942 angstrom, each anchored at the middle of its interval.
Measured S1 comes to 0.07 mag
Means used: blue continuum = 125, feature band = 127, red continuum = 143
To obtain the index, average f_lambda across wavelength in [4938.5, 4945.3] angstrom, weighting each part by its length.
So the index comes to 143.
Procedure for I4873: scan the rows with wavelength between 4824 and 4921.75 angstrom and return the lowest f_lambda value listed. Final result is 89.13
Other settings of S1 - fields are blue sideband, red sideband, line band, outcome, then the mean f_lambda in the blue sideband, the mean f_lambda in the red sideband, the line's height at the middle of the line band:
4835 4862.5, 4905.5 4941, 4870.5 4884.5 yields -0.04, 119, 144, 129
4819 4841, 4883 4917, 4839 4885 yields 0.06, 137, 121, 130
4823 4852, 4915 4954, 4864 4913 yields 0.12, 134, 144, 139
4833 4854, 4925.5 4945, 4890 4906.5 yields 0.24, 128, 152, 142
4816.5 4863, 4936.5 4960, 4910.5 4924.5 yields -0.03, 128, 136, 134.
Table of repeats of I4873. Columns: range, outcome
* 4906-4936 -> 122.5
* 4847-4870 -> 102.1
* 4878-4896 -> 110.6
